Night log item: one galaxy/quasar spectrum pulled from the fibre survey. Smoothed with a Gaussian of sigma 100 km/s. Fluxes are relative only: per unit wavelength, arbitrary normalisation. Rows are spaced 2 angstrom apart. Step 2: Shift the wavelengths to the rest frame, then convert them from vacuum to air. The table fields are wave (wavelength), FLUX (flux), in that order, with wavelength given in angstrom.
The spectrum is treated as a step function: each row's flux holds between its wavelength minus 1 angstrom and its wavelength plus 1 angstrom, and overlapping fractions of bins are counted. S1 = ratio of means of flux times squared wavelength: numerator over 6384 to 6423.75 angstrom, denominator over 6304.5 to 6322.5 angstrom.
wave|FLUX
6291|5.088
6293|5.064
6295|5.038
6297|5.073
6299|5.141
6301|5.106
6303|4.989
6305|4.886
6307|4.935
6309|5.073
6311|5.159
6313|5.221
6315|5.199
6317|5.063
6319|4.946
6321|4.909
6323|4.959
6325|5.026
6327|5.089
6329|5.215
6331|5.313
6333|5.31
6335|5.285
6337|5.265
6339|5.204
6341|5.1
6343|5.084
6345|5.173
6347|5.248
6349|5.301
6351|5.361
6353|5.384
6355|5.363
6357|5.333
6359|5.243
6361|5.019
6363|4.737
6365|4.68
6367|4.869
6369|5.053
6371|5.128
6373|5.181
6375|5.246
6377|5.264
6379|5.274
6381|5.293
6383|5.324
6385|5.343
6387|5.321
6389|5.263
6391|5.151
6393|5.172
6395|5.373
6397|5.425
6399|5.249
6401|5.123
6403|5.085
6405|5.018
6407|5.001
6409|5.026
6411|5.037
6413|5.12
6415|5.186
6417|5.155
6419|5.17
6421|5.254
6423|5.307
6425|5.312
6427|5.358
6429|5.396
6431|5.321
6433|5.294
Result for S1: 1.1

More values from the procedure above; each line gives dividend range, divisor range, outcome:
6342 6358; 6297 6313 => 1.06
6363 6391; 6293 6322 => 1.04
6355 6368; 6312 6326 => 1.01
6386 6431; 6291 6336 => 1.05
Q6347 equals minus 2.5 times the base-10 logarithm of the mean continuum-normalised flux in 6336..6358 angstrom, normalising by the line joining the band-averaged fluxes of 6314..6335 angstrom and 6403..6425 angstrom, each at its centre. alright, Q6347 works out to -0.03 mag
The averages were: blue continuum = 5.11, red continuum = 5.13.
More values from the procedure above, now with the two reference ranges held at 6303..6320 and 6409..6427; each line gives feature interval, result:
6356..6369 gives 0.029 mag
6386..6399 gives -0.025 mag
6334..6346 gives -0.020 mag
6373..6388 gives -0.030 mag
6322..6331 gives -0.005 mag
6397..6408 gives 0.010 mag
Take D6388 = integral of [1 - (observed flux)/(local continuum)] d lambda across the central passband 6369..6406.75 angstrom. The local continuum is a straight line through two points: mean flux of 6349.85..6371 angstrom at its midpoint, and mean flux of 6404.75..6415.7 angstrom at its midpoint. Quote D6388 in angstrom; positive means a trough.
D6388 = -1.1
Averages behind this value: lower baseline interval 5.11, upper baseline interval 5.06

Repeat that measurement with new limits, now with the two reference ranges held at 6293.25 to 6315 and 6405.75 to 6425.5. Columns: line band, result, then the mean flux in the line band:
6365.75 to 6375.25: 0.1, 5.07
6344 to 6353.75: -0.4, 5.29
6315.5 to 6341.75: -0.2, 5.13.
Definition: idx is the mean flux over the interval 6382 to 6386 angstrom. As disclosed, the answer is 5.33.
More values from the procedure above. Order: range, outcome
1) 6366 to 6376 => 5.1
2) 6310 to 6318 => 5.16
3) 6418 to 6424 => 5.24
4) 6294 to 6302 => 5.09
